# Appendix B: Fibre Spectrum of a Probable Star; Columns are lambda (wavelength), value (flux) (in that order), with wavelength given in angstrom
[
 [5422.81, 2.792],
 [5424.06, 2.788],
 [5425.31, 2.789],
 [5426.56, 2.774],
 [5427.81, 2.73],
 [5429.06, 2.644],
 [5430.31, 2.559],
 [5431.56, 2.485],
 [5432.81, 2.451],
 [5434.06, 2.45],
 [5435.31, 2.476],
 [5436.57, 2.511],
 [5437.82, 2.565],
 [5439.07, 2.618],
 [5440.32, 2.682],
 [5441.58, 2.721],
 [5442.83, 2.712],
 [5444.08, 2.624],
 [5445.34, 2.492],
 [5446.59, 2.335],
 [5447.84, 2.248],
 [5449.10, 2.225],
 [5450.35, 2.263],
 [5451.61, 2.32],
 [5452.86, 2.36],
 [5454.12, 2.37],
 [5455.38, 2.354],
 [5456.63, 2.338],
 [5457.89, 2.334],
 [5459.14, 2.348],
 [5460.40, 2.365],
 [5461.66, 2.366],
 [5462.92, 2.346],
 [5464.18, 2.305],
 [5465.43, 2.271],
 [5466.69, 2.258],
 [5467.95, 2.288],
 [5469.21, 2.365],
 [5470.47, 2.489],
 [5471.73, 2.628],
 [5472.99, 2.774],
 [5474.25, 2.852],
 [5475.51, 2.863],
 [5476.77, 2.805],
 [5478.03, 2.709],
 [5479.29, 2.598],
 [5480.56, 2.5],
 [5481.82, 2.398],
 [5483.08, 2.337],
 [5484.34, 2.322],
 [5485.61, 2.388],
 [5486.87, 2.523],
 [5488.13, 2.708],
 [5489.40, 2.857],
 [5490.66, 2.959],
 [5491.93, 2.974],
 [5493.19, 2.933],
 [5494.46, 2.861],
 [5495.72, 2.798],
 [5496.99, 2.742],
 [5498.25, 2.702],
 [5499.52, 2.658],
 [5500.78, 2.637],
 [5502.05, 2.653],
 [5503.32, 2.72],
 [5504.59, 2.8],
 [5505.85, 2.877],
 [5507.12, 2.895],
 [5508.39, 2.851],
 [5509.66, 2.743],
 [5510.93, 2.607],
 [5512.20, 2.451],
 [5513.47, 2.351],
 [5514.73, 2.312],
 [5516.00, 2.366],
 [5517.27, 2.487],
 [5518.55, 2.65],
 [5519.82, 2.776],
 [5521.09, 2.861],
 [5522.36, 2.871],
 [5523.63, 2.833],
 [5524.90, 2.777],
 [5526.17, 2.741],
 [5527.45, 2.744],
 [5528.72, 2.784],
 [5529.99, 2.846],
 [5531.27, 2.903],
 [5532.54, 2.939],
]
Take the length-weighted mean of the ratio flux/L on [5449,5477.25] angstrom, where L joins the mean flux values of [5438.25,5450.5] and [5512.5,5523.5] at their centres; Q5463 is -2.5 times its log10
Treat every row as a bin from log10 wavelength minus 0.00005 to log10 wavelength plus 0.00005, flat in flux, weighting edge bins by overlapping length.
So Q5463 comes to 0.04 mag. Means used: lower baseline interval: 2.5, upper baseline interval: 2.59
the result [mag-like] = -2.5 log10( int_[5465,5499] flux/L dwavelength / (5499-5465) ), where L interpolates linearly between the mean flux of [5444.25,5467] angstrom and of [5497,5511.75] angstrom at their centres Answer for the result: -0.03 mag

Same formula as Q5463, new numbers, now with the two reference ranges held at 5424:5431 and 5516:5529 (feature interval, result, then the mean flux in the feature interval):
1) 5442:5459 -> 0.138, 2.39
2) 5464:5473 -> 0.132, 2.41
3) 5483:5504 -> 0.009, 2.7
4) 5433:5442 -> 0.060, 2.56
